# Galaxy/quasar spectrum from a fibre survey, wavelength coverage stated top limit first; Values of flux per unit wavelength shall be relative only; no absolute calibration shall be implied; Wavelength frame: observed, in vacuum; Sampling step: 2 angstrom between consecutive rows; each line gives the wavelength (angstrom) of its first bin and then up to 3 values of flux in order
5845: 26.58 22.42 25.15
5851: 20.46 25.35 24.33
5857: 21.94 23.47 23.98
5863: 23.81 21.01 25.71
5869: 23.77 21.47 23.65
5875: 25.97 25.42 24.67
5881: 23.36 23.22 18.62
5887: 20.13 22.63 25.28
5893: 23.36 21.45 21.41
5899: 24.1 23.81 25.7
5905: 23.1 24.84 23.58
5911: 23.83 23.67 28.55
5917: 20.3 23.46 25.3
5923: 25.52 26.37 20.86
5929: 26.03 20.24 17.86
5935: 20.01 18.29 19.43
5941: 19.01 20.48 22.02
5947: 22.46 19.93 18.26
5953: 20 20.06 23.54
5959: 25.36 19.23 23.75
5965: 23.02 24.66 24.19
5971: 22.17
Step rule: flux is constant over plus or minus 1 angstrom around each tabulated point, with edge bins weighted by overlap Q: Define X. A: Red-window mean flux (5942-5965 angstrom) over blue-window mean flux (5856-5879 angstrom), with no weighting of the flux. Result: 0.90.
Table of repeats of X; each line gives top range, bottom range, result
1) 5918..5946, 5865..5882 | 0.91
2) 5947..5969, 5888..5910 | 0.93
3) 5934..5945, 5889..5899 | 0.86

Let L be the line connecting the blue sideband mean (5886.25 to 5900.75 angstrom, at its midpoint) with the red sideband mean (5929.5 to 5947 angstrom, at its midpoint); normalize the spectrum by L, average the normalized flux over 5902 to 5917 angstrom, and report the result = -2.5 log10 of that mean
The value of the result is -0.13 mag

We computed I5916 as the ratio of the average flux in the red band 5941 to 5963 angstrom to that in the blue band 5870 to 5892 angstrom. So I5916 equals 0.91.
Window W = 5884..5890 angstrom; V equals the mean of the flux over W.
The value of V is 20.5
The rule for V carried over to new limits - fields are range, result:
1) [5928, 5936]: 21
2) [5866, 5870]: 24.7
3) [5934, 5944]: 19.4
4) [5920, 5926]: 25.7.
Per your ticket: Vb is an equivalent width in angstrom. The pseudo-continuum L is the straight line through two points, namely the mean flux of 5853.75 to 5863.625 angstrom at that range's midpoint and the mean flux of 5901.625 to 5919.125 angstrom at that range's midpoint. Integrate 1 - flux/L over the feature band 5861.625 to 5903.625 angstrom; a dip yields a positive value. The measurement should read 1.0 angstrom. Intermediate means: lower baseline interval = 23.5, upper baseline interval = 24.1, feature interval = 23.2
